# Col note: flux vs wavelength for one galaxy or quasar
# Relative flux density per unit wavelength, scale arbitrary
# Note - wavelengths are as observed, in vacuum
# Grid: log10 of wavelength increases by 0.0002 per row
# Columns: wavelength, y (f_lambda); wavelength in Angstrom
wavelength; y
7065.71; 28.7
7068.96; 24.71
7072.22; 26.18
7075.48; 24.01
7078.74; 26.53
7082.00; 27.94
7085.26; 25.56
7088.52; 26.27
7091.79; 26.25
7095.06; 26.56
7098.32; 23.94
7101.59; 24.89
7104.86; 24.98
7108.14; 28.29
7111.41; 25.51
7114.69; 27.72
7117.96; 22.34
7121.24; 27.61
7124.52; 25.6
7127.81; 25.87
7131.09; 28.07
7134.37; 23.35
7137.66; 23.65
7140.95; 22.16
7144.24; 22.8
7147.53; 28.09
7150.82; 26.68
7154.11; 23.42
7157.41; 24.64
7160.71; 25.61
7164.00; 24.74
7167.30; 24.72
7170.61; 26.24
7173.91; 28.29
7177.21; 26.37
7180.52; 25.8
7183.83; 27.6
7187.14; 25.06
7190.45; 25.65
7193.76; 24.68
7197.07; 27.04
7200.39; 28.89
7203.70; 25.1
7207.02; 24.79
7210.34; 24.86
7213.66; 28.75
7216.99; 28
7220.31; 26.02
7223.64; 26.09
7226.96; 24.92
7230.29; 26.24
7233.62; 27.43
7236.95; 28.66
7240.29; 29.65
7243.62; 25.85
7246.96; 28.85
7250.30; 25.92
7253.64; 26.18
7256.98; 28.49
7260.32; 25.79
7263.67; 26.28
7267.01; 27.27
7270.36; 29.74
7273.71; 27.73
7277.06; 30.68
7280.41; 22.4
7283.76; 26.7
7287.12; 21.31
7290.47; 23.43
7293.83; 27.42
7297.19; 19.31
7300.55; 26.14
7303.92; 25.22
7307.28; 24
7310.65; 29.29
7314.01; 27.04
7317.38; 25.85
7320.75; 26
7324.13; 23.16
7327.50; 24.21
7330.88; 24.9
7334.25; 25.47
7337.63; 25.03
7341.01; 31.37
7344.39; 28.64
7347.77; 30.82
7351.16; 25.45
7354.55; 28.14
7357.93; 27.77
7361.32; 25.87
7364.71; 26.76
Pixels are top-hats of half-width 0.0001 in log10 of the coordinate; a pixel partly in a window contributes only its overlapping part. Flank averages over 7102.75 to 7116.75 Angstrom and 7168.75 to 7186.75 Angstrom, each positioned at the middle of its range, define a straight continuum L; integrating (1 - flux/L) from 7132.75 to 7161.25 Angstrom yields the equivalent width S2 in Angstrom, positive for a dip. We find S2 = 2.3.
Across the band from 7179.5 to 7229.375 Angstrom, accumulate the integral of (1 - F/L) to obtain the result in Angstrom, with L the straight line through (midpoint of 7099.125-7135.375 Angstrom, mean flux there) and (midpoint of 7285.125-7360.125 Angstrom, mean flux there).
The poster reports -0.7 Angstrom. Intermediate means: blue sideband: 25.8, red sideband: 25.9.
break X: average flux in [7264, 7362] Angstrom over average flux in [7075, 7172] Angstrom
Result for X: 1.03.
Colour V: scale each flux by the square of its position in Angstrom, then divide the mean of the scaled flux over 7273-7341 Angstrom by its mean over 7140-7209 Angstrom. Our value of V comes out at 1.03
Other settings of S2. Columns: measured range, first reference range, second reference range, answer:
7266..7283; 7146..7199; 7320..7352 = -0.8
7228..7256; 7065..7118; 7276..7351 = -1.6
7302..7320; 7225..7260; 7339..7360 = 1.2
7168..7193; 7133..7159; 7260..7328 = -1.7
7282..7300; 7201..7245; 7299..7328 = 1.5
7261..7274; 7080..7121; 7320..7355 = -0.6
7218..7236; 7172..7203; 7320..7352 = 0.2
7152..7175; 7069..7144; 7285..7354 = 0.2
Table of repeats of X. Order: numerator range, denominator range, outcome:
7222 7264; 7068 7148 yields 1.06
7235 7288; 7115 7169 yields 1.08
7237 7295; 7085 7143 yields 1.05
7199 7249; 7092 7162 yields 1.06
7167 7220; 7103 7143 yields 1.04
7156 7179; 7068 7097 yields 0.99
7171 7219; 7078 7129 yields 1.02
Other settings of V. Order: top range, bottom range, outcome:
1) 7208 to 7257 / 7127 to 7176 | 1.09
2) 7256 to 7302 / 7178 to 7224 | 1.00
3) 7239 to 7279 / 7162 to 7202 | 1.08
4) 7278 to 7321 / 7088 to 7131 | 1.02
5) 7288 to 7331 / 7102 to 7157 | 1.04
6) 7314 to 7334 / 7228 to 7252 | 0.93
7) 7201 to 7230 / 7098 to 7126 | 1.05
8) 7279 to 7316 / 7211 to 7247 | 0.93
